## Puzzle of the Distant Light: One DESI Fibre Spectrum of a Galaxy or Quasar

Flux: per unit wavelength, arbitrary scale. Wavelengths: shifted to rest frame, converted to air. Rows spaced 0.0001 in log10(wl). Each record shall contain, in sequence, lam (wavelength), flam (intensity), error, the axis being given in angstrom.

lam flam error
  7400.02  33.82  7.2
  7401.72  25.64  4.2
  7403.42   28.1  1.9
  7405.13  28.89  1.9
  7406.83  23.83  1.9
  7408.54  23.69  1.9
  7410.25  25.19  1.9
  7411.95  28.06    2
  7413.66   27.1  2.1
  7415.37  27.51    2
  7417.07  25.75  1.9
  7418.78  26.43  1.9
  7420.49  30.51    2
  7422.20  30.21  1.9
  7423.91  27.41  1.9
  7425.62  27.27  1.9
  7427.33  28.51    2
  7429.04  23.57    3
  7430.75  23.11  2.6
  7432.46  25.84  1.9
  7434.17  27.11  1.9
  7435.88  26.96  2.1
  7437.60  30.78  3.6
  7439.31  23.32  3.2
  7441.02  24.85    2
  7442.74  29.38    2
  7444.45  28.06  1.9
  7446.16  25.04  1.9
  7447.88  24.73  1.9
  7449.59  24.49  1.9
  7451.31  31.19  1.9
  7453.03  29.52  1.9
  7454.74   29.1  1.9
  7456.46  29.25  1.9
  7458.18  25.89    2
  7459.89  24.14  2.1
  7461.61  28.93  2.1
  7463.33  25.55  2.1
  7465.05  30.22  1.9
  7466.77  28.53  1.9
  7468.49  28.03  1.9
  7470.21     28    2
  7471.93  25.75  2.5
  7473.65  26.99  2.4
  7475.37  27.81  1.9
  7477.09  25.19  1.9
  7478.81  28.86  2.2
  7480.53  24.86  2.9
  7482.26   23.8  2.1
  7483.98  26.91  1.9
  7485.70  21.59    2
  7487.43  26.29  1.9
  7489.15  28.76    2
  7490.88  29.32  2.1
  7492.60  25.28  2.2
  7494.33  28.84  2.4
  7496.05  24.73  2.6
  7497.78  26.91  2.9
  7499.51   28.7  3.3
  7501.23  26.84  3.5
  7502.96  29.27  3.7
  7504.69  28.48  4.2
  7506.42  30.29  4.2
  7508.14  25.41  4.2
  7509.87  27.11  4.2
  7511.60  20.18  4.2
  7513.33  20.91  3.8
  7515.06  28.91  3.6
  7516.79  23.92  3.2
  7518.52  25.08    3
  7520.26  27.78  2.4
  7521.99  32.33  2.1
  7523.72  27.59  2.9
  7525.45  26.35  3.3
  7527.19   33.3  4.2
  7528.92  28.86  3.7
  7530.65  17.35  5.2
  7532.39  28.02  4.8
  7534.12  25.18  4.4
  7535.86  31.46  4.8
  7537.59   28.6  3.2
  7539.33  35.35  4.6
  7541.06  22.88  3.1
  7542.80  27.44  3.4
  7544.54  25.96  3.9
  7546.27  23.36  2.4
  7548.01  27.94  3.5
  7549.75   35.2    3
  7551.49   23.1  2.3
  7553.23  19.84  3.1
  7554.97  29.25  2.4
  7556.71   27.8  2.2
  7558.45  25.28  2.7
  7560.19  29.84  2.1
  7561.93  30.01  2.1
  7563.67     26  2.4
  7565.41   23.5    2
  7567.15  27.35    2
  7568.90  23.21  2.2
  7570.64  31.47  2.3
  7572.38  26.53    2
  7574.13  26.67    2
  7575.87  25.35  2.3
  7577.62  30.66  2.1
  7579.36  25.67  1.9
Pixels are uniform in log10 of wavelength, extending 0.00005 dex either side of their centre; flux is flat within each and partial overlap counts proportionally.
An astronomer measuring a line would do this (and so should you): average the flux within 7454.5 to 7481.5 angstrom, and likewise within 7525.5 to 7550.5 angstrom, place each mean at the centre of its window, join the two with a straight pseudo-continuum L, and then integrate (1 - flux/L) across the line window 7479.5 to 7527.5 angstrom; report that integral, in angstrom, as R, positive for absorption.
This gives 1.5 angstrom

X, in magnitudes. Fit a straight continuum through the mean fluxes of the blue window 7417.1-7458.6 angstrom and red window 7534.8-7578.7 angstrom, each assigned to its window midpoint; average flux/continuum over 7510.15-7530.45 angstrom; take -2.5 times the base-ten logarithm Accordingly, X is 0.03 mag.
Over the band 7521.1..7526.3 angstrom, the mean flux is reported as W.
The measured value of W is 28.8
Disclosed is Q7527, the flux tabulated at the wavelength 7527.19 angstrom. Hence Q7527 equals 33.3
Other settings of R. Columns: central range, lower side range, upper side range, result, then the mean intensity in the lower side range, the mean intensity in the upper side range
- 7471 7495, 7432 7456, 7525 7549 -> 0.7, 27.2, 27.3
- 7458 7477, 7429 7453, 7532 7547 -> -0.3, 26.5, 27.6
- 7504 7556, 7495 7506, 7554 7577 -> 0.9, 27.6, 27.1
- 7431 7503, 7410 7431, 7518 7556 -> 0.7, 27.1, 27.4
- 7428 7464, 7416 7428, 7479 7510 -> 1.2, 28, 26.9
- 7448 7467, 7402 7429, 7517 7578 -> -0.4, 27.1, 27.2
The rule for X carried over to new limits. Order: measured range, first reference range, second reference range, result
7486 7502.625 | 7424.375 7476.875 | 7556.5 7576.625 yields -0.01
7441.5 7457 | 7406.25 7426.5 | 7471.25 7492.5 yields -0.04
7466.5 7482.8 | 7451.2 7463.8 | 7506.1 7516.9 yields 0.01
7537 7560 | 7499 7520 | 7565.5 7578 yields -0.02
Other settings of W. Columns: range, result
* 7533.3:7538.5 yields 28.5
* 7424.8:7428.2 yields 27.9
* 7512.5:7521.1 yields 25.3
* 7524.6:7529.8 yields 29.5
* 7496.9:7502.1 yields 27.5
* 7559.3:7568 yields 27.4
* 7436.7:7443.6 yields 27.1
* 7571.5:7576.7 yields 26.2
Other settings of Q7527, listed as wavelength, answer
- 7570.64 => 31.47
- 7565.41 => 23.5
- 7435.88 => 26.96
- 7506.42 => 30.29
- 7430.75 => 23.11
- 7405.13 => 28.89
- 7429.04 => 23.57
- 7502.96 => 29.27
